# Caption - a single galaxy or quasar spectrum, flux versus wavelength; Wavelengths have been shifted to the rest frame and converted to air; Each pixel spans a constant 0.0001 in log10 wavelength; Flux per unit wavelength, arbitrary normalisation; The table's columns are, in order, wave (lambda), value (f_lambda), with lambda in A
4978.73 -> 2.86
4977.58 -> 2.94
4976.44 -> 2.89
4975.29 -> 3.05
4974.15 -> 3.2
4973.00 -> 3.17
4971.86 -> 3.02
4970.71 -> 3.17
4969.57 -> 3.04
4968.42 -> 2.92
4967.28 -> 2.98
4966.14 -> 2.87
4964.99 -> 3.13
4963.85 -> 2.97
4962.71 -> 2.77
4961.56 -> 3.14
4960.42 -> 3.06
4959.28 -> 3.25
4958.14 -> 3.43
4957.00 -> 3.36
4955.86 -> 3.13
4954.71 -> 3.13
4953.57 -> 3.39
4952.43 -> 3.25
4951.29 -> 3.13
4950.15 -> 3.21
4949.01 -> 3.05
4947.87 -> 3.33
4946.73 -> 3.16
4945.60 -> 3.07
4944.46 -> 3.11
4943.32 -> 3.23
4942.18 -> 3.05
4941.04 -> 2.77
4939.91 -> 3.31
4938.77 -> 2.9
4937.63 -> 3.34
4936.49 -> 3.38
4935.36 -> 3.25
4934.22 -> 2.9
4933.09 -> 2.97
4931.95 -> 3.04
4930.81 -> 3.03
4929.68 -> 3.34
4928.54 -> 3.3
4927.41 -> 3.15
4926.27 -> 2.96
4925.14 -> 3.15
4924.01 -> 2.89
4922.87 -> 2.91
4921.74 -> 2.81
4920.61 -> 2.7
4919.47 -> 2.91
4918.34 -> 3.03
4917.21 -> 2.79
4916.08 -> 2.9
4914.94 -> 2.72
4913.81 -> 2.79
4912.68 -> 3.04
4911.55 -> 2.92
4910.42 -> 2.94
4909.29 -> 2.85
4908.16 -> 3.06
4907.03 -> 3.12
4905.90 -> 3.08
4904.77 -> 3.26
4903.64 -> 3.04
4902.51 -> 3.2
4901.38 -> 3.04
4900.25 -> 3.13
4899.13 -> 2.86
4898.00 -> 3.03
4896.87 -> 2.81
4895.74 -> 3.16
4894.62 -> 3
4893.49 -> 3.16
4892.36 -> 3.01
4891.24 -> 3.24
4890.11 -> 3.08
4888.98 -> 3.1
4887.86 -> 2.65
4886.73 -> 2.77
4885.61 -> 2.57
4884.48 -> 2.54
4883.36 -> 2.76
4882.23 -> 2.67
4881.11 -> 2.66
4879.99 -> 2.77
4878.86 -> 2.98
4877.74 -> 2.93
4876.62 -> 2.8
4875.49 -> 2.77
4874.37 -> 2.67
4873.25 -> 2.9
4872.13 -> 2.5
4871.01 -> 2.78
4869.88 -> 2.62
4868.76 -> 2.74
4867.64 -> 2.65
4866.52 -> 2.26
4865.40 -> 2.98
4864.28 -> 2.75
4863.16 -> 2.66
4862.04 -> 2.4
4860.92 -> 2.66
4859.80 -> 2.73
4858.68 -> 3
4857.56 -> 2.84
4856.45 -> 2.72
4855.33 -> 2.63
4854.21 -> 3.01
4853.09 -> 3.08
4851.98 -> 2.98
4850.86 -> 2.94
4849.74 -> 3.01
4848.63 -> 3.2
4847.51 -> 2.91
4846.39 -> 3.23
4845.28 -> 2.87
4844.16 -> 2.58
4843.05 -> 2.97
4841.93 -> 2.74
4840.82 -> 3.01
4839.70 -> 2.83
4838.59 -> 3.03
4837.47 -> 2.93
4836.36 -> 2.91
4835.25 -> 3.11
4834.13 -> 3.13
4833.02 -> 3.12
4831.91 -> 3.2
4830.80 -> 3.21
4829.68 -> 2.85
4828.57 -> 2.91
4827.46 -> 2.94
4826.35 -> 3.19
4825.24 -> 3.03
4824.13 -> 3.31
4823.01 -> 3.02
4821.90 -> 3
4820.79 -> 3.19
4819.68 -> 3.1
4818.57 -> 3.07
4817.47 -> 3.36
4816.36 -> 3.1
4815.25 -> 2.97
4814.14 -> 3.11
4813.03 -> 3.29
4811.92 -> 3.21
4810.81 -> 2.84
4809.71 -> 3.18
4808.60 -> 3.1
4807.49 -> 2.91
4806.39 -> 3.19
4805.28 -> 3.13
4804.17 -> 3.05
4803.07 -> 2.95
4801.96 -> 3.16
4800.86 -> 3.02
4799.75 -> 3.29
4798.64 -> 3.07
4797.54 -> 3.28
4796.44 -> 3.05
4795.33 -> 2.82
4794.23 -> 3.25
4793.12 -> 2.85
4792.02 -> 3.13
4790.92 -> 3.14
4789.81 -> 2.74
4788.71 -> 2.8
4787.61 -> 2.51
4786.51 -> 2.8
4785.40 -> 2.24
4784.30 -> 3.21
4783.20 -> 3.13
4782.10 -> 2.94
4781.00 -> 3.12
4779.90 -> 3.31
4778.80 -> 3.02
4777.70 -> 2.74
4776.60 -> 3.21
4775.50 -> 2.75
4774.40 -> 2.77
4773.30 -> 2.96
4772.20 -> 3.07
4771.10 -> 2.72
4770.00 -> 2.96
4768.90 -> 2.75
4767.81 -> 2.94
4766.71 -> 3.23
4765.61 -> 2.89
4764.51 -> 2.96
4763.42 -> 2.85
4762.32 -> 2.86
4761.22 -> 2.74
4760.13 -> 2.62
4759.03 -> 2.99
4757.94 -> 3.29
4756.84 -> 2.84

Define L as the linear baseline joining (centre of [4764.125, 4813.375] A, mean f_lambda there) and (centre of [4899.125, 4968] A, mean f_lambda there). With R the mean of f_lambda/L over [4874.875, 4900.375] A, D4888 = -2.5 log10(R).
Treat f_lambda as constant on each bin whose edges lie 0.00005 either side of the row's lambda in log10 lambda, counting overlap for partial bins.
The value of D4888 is 0.06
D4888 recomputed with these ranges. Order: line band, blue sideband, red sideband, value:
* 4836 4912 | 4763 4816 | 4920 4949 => 0.06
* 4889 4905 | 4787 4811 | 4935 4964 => 0.02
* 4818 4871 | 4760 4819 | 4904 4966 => 0.04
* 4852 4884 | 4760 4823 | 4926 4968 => 0.12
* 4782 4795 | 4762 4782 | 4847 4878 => 0.01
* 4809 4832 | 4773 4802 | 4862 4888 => -0.08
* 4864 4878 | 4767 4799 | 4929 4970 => 0.12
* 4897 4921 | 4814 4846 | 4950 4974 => 0.04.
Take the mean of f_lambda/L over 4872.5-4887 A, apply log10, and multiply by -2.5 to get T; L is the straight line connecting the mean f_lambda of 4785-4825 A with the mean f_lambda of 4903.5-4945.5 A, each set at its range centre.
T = 0.11 mag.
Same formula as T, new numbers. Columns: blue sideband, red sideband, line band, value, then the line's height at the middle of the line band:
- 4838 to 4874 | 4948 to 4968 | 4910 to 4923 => 0.050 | 3.01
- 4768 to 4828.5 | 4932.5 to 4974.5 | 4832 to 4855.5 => 0.027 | 3.05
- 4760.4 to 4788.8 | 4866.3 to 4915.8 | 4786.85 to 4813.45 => -0.051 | 2.9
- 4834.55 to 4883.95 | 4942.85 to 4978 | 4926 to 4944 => -0.028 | 3.04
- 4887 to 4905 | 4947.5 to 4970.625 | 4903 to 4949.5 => 0.015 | 3.08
